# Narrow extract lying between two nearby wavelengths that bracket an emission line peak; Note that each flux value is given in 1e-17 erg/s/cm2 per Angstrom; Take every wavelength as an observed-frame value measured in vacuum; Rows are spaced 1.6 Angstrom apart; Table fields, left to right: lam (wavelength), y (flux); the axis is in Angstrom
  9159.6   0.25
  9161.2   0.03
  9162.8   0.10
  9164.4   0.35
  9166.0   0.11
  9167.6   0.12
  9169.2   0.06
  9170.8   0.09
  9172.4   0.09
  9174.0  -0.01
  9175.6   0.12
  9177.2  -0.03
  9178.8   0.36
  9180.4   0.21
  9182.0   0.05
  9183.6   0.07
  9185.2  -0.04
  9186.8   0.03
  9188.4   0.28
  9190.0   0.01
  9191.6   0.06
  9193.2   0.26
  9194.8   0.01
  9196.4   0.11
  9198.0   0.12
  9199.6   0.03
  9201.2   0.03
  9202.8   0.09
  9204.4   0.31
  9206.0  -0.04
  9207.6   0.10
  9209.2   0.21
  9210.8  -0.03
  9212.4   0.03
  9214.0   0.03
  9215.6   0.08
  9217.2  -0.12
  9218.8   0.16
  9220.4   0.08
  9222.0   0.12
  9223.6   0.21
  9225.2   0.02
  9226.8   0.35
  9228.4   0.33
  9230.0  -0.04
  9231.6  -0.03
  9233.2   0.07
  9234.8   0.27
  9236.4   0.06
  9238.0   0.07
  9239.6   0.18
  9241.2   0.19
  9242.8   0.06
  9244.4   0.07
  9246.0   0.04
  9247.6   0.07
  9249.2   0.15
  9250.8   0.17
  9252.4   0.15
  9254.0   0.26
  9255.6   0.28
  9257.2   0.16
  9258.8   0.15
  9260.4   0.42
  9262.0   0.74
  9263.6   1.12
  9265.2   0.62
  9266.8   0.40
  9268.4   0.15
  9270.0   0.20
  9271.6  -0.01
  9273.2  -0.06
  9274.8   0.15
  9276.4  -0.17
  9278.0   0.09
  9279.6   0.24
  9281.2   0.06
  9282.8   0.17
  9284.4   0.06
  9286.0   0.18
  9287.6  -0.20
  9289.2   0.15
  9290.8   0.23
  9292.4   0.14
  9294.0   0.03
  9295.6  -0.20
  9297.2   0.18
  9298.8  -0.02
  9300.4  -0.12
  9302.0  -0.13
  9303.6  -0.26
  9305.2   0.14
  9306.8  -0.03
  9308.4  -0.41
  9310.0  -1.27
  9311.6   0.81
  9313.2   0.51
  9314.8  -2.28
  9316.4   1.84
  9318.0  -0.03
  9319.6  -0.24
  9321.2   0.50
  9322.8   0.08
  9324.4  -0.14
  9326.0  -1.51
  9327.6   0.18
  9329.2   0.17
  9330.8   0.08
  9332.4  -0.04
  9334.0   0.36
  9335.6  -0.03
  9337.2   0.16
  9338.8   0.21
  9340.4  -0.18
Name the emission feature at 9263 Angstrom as H-beta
